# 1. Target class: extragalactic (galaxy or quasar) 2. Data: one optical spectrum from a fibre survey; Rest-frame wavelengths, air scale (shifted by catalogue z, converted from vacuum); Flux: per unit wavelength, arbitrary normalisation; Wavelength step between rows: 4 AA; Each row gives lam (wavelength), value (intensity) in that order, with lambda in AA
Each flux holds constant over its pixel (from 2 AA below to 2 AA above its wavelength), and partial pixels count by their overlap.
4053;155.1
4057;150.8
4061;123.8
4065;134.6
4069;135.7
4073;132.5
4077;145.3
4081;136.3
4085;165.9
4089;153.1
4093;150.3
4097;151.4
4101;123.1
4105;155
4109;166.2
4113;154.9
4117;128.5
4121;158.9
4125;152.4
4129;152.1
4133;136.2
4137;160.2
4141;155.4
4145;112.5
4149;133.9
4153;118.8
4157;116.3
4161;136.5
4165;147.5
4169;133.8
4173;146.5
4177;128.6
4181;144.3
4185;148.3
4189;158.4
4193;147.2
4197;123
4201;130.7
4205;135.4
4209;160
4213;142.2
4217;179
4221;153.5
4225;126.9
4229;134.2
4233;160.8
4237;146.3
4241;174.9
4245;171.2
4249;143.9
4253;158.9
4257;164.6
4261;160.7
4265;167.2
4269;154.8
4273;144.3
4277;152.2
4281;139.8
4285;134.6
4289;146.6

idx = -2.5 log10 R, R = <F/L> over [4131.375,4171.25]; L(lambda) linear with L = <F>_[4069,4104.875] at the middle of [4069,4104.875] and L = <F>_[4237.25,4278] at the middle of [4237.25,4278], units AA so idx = 0.11 mag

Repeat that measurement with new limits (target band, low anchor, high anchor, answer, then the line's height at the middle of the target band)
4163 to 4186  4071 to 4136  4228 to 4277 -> 0.082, 152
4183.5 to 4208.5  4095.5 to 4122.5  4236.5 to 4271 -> 0.104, 156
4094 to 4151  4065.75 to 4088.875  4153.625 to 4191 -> -0.033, 141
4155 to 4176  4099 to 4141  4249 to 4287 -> 0.109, 150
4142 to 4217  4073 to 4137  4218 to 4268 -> 0.106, 152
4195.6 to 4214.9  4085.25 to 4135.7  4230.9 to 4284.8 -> 0.111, 154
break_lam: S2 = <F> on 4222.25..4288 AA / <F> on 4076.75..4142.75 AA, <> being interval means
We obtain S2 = 1.02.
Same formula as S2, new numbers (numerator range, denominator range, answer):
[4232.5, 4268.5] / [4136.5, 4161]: 1.22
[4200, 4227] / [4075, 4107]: 1.00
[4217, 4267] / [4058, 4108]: 1.09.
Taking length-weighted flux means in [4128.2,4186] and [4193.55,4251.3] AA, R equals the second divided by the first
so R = 1.1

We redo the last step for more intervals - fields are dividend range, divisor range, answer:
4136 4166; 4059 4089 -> 0.96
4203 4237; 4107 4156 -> 1.04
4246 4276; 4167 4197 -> 1.10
